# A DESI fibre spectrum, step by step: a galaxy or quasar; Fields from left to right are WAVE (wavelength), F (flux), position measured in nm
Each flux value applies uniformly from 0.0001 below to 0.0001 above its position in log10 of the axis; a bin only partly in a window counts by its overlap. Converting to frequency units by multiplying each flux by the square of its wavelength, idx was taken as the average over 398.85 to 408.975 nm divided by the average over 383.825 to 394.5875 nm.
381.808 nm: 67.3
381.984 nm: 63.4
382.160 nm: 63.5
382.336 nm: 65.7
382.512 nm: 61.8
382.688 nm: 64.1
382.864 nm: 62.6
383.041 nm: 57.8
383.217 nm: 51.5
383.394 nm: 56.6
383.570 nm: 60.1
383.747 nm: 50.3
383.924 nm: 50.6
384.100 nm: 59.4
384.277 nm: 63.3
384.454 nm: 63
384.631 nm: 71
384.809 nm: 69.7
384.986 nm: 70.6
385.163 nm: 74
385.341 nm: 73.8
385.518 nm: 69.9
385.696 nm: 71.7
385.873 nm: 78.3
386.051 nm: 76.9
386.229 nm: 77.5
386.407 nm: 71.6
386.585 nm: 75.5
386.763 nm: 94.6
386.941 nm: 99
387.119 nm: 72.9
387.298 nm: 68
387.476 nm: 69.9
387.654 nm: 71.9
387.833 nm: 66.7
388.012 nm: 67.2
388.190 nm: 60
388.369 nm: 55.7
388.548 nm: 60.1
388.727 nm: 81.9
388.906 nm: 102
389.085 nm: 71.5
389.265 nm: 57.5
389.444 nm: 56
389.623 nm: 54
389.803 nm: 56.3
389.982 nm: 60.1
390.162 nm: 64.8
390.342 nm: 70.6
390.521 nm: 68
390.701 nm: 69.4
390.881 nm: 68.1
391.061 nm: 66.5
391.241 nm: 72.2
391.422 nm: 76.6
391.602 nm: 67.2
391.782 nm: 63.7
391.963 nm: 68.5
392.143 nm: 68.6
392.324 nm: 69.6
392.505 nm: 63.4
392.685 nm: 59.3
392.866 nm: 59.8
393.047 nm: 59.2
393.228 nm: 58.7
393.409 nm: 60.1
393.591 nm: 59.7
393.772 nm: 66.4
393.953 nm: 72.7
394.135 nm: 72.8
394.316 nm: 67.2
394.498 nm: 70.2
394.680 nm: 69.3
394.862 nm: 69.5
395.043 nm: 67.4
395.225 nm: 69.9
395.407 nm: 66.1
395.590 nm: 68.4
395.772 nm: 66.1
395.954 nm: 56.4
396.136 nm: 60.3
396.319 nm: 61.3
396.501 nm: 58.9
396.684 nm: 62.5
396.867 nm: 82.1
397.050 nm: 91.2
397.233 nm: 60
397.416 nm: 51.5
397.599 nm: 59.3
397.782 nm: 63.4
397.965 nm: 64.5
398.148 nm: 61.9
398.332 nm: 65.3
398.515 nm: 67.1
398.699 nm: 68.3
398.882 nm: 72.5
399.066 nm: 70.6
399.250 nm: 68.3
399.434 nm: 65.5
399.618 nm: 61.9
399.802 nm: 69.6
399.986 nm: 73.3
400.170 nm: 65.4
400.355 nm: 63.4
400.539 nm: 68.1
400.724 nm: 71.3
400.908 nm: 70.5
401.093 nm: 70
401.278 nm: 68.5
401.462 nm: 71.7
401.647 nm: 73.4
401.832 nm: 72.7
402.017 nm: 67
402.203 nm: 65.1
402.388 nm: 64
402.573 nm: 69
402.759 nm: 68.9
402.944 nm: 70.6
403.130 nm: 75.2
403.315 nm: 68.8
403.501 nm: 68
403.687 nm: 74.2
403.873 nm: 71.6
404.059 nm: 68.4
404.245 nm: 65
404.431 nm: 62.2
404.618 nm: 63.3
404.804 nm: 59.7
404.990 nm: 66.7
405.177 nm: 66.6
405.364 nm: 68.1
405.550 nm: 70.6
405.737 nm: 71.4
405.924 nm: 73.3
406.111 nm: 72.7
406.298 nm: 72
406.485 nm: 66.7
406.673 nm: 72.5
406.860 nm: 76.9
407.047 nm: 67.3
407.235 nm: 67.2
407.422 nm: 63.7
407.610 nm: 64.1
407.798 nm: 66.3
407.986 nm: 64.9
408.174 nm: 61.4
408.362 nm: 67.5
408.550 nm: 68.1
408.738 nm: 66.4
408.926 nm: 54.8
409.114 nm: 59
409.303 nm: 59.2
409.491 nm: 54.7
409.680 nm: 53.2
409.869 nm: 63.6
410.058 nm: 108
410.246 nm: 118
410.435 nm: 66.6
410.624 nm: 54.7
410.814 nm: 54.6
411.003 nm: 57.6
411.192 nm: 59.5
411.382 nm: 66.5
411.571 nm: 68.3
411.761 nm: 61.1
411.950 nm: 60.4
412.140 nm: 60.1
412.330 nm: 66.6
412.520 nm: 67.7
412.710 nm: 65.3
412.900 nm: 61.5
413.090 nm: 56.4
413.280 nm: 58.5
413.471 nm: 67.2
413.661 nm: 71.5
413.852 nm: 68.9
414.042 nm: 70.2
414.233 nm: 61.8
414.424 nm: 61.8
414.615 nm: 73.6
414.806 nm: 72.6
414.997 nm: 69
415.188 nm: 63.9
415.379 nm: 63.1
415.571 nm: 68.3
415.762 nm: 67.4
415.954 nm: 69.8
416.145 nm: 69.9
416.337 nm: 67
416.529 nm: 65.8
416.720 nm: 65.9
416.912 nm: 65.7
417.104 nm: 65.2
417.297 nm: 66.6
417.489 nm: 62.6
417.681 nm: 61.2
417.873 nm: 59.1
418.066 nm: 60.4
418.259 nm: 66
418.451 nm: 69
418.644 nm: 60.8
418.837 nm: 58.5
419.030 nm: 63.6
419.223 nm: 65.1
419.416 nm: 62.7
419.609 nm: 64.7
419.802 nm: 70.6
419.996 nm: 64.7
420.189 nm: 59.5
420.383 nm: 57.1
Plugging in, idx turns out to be 1.07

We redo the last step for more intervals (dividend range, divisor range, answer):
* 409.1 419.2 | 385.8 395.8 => 1.07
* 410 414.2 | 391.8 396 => 1.12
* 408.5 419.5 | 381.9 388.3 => 1.11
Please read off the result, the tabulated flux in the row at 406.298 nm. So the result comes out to 72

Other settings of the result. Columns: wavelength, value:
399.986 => 73.3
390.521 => 68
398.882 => 72.5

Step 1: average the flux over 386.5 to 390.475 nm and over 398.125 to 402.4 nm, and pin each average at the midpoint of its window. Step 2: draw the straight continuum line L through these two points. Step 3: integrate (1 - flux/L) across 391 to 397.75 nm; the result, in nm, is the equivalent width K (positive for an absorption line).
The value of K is 0.30 nm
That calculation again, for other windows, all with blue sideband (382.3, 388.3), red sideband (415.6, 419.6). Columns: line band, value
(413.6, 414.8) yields -0.058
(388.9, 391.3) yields 0.071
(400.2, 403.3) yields -0.133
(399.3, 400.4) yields -0.002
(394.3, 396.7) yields 0.065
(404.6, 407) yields -0.126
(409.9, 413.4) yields -0.101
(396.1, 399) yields 0.046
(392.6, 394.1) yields 0.109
